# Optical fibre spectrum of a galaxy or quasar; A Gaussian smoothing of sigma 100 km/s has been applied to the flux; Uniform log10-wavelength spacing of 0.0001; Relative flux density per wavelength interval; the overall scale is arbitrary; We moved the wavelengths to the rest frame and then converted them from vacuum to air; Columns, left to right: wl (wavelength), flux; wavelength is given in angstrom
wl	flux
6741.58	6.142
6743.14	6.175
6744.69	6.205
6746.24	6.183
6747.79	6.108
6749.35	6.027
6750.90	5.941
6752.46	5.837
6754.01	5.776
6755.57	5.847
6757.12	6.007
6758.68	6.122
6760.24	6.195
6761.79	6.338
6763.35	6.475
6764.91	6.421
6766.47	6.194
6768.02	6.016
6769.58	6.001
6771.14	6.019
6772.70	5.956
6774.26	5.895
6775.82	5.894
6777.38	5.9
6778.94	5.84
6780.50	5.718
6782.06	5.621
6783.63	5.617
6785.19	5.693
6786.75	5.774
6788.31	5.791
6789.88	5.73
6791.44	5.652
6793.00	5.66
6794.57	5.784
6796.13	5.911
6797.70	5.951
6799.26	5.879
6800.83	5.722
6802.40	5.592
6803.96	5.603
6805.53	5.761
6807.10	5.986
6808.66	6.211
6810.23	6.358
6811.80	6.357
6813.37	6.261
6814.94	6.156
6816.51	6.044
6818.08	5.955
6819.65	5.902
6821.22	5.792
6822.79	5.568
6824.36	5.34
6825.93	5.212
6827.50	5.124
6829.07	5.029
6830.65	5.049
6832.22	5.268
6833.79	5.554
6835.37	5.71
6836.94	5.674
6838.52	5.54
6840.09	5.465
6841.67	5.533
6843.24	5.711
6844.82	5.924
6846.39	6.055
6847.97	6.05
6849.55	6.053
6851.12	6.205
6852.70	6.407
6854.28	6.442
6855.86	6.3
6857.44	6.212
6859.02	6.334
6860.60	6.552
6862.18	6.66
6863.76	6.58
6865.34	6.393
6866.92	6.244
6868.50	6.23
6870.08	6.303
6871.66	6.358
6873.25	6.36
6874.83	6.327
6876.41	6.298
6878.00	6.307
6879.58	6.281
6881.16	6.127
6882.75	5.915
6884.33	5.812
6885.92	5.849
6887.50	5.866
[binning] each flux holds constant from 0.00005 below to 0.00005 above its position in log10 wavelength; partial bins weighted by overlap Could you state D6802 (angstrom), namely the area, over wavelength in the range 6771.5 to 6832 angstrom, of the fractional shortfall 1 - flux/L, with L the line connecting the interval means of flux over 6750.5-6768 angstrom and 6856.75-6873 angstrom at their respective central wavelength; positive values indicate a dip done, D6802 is 4.37 angstrom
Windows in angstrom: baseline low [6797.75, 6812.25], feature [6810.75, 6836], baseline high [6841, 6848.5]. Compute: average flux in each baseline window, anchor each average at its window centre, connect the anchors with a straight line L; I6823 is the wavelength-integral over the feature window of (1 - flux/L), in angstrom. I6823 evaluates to 1.1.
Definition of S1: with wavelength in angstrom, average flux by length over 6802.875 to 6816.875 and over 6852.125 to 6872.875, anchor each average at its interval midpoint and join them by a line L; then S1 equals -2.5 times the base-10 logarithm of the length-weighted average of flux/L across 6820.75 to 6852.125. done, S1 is 0.12 mag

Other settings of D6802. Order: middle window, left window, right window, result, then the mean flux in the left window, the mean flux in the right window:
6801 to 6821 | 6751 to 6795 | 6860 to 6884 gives 0.2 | 5.92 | 6.32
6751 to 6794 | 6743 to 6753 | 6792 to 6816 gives 0.6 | 6.07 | 5.94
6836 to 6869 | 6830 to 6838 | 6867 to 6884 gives -1.8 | 5.46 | 6.24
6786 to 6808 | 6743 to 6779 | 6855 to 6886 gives 1.3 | 6.06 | 6.28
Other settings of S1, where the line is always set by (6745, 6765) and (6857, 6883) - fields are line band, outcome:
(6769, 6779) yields 0.04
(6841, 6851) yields 0.06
